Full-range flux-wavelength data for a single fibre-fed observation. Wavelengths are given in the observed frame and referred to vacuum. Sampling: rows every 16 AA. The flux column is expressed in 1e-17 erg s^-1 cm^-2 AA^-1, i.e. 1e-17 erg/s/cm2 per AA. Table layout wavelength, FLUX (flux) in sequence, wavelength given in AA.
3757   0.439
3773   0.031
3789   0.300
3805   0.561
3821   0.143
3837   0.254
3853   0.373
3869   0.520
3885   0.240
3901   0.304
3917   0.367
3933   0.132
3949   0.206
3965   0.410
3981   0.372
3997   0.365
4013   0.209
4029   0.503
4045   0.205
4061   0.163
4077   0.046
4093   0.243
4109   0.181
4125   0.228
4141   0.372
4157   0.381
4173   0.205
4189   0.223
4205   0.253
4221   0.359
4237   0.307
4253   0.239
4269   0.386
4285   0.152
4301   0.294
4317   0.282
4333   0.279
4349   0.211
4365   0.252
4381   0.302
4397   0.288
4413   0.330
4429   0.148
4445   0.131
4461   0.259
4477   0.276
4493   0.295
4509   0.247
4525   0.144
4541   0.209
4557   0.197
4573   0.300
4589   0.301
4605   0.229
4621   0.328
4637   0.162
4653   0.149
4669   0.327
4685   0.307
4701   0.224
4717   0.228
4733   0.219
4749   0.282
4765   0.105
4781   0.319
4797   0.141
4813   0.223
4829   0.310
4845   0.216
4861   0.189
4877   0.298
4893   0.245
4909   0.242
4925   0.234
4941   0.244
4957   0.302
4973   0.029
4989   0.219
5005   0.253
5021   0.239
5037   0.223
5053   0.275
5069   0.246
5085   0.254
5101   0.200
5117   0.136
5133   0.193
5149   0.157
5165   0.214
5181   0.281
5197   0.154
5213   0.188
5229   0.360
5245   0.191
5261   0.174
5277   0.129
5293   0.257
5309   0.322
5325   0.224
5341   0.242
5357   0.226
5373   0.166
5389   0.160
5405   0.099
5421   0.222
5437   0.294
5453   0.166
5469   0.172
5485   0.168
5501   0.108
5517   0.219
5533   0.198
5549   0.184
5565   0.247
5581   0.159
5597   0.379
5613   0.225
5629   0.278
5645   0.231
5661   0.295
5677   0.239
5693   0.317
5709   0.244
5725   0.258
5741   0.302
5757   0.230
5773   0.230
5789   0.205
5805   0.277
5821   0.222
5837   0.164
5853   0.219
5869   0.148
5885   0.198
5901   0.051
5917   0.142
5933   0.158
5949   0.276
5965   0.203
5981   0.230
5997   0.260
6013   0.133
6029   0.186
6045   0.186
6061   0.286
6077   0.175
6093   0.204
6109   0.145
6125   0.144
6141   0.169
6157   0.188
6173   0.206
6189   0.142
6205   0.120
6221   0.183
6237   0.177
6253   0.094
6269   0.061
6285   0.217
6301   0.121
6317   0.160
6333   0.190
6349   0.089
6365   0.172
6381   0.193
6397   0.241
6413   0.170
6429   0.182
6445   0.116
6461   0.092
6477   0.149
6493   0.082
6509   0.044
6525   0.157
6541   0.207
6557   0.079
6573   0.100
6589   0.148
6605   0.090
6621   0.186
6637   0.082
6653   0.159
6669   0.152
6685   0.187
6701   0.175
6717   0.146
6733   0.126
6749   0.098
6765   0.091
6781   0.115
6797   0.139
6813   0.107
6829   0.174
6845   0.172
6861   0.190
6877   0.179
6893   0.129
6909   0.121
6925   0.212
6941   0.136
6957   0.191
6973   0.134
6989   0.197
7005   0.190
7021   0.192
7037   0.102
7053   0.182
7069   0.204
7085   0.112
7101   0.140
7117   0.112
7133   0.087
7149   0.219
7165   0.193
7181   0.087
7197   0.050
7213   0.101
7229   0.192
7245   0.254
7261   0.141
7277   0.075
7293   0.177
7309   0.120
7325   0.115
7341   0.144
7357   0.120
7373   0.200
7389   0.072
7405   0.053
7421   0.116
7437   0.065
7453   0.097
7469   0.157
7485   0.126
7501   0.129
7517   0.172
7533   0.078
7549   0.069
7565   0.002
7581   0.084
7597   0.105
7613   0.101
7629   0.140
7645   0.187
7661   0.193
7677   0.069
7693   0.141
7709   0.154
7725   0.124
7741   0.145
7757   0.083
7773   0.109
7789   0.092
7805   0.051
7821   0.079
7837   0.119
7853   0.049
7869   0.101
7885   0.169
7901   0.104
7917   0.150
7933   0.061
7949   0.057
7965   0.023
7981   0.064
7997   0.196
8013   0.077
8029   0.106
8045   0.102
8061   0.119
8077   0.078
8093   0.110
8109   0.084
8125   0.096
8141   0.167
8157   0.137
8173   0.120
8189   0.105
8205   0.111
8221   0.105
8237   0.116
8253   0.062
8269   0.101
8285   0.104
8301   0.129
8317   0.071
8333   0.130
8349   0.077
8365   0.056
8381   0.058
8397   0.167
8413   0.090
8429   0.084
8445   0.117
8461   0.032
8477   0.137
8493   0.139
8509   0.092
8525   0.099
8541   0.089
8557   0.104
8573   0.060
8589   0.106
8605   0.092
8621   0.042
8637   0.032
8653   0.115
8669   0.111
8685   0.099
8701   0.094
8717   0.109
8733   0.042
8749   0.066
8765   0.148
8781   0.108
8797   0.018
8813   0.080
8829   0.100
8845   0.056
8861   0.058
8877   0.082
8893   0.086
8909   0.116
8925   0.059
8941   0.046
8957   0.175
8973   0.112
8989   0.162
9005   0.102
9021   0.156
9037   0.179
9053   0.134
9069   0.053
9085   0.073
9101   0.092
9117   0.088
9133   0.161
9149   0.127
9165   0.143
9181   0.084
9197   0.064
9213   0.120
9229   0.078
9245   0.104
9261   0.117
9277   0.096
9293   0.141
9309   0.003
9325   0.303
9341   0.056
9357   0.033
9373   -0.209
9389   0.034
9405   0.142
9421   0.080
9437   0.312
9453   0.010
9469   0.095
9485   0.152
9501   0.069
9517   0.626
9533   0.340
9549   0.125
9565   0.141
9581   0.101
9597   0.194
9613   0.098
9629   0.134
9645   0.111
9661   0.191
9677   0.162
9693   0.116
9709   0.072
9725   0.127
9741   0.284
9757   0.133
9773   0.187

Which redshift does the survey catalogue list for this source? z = 1.554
